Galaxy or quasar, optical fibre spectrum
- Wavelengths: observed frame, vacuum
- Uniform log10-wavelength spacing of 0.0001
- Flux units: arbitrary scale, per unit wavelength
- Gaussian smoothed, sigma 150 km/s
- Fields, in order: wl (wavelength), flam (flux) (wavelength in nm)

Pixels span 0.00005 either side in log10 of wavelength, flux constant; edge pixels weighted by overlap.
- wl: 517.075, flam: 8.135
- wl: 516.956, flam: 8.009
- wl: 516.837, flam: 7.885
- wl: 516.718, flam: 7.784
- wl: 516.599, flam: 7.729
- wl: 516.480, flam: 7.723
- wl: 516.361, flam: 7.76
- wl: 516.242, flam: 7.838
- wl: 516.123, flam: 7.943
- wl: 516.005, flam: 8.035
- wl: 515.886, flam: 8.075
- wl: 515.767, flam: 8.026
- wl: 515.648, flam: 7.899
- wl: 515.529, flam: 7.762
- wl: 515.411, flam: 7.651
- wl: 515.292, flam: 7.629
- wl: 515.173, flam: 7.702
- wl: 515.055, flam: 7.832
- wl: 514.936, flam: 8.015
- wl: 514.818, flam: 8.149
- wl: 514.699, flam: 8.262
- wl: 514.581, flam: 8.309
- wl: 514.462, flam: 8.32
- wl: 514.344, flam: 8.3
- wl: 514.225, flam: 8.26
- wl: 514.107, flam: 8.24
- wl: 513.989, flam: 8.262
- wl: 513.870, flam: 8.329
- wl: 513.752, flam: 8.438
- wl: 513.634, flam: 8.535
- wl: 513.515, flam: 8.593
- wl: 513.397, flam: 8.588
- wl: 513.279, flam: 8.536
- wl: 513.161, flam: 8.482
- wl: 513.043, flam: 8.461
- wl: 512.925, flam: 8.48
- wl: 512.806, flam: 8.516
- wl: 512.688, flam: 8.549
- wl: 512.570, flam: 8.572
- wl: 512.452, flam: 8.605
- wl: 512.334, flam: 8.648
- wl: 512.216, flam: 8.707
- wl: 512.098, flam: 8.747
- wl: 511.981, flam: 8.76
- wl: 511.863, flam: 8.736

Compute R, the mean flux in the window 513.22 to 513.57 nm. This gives 8.58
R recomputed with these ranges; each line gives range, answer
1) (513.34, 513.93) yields 8.49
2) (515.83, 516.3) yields 7.98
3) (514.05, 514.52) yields 8.28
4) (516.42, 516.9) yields 7.78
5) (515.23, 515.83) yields 7.78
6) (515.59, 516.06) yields 8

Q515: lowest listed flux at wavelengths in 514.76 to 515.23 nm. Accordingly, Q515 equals 7.702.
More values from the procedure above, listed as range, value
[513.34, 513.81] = 8.438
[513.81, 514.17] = 8.24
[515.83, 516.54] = 7.723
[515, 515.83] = 7.629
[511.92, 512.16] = 8.747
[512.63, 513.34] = 8.461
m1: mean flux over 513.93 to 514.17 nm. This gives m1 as 8.28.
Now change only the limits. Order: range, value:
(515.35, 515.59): 7.71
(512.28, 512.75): 8.59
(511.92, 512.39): 8.73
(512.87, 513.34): 8.5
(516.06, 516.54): 7.82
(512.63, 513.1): 8.49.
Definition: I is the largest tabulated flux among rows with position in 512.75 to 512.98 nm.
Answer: 8.516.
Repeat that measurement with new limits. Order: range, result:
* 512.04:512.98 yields 8.747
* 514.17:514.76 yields 8.32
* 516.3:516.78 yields 7.784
